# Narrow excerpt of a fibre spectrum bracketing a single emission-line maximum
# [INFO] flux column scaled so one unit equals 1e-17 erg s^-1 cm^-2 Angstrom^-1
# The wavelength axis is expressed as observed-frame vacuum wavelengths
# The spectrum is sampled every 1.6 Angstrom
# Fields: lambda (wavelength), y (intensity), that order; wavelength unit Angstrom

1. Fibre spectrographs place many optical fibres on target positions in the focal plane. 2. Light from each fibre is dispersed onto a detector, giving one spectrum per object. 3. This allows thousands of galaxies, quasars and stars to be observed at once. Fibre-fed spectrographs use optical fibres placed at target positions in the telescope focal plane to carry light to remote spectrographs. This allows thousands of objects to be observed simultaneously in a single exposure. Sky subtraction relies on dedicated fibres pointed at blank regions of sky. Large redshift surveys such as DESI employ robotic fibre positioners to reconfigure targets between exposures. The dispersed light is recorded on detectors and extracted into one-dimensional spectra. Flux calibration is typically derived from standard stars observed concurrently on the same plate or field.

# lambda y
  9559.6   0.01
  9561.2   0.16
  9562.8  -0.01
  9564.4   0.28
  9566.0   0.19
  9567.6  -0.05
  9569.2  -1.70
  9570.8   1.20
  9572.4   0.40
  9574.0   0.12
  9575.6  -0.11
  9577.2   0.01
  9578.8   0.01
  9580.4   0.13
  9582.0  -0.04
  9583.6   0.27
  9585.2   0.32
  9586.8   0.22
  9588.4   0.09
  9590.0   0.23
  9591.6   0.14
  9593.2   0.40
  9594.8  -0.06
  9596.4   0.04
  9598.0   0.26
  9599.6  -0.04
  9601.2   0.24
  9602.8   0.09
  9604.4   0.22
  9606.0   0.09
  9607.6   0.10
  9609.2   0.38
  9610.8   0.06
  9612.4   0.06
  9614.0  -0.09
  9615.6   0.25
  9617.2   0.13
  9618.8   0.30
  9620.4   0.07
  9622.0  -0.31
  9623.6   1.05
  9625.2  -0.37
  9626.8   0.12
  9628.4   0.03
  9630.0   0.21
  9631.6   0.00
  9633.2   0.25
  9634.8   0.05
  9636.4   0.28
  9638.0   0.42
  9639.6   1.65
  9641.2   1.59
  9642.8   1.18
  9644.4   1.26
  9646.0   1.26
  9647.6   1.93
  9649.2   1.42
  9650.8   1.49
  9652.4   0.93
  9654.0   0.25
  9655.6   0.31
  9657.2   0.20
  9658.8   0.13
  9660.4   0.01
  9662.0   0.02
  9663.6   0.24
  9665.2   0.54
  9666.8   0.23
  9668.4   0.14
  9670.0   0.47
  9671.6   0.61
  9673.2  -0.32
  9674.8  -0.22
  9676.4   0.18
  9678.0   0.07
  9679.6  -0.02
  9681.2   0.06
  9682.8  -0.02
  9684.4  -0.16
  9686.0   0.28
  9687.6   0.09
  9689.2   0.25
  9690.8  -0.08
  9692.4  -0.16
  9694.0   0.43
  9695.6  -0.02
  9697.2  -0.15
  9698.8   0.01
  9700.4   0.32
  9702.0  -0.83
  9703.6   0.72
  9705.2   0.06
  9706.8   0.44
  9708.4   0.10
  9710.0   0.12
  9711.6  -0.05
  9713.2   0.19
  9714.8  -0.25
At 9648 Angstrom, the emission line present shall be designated [O II] 3727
